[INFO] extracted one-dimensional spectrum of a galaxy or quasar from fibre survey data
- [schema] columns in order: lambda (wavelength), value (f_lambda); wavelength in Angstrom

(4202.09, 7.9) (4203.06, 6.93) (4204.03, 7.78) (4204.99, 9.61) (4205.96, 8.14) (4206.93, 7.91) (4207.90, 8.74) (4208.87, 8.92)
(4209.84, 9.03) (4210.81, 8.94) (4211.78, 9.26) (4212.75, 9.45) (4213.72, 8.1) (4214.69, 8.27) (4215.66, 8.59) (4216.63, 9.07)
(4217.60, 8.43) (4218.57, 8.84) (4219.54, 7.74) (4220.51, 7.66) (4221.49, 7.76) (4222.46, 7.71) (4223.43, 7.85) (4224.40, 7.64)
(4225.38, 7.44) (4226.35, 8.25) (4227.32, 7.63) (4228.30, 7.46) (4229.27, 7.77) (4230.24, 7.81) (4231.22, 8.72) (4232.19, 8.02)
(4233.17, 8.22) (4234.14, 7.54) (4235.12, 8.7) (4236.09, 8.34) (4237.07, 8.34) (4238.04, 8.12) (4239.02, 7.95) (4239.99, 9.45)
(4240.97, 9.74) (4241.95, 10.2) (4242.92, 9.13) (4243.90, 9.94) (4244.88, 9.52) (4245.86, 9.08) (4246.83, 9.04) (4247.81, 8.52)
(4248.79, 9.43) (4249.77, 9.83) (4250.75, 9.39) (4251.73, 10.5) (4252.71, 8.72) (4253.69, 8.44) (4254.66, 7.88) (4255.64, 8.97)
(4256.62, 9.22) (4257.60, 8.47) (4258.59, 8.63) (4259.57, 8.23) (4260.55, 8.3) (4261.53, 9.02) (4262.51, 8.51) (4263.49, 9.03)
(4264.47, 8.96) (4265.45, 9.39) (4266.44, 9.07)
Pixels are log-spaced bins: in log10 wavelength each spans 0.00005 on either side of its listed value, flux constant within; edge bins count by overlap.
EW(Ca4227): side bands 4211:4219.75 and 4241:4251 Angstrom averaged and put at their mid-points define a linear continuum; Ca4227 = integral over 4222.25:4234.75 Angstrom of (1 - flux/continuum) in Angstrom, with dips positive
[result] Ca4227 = 1.6 Angstrom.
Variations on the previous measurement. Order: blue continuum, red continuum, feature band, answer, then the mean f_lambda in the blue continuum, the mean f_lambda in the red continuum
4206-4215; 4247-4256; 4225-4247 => 1.0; 8.71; 9.08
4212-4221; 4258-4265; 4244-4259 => -0.8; 8.49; 8.67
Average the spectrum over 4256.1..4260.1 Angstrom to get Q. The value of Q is 8.62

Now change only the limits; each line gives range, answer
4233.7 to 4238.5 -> 8.22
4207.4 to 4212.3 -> 8.97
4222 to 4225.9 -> 7.67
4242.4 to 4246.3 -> 9.43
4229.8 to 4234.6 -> 8.06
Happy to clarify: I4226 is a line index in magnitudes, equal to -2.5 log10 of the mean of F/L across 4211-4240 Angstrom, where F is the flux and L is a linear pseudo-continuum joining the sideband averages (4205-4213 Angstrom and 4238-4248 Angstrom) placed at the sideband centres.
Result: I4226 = 0.10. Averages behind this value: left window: 8.82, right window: 9.22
